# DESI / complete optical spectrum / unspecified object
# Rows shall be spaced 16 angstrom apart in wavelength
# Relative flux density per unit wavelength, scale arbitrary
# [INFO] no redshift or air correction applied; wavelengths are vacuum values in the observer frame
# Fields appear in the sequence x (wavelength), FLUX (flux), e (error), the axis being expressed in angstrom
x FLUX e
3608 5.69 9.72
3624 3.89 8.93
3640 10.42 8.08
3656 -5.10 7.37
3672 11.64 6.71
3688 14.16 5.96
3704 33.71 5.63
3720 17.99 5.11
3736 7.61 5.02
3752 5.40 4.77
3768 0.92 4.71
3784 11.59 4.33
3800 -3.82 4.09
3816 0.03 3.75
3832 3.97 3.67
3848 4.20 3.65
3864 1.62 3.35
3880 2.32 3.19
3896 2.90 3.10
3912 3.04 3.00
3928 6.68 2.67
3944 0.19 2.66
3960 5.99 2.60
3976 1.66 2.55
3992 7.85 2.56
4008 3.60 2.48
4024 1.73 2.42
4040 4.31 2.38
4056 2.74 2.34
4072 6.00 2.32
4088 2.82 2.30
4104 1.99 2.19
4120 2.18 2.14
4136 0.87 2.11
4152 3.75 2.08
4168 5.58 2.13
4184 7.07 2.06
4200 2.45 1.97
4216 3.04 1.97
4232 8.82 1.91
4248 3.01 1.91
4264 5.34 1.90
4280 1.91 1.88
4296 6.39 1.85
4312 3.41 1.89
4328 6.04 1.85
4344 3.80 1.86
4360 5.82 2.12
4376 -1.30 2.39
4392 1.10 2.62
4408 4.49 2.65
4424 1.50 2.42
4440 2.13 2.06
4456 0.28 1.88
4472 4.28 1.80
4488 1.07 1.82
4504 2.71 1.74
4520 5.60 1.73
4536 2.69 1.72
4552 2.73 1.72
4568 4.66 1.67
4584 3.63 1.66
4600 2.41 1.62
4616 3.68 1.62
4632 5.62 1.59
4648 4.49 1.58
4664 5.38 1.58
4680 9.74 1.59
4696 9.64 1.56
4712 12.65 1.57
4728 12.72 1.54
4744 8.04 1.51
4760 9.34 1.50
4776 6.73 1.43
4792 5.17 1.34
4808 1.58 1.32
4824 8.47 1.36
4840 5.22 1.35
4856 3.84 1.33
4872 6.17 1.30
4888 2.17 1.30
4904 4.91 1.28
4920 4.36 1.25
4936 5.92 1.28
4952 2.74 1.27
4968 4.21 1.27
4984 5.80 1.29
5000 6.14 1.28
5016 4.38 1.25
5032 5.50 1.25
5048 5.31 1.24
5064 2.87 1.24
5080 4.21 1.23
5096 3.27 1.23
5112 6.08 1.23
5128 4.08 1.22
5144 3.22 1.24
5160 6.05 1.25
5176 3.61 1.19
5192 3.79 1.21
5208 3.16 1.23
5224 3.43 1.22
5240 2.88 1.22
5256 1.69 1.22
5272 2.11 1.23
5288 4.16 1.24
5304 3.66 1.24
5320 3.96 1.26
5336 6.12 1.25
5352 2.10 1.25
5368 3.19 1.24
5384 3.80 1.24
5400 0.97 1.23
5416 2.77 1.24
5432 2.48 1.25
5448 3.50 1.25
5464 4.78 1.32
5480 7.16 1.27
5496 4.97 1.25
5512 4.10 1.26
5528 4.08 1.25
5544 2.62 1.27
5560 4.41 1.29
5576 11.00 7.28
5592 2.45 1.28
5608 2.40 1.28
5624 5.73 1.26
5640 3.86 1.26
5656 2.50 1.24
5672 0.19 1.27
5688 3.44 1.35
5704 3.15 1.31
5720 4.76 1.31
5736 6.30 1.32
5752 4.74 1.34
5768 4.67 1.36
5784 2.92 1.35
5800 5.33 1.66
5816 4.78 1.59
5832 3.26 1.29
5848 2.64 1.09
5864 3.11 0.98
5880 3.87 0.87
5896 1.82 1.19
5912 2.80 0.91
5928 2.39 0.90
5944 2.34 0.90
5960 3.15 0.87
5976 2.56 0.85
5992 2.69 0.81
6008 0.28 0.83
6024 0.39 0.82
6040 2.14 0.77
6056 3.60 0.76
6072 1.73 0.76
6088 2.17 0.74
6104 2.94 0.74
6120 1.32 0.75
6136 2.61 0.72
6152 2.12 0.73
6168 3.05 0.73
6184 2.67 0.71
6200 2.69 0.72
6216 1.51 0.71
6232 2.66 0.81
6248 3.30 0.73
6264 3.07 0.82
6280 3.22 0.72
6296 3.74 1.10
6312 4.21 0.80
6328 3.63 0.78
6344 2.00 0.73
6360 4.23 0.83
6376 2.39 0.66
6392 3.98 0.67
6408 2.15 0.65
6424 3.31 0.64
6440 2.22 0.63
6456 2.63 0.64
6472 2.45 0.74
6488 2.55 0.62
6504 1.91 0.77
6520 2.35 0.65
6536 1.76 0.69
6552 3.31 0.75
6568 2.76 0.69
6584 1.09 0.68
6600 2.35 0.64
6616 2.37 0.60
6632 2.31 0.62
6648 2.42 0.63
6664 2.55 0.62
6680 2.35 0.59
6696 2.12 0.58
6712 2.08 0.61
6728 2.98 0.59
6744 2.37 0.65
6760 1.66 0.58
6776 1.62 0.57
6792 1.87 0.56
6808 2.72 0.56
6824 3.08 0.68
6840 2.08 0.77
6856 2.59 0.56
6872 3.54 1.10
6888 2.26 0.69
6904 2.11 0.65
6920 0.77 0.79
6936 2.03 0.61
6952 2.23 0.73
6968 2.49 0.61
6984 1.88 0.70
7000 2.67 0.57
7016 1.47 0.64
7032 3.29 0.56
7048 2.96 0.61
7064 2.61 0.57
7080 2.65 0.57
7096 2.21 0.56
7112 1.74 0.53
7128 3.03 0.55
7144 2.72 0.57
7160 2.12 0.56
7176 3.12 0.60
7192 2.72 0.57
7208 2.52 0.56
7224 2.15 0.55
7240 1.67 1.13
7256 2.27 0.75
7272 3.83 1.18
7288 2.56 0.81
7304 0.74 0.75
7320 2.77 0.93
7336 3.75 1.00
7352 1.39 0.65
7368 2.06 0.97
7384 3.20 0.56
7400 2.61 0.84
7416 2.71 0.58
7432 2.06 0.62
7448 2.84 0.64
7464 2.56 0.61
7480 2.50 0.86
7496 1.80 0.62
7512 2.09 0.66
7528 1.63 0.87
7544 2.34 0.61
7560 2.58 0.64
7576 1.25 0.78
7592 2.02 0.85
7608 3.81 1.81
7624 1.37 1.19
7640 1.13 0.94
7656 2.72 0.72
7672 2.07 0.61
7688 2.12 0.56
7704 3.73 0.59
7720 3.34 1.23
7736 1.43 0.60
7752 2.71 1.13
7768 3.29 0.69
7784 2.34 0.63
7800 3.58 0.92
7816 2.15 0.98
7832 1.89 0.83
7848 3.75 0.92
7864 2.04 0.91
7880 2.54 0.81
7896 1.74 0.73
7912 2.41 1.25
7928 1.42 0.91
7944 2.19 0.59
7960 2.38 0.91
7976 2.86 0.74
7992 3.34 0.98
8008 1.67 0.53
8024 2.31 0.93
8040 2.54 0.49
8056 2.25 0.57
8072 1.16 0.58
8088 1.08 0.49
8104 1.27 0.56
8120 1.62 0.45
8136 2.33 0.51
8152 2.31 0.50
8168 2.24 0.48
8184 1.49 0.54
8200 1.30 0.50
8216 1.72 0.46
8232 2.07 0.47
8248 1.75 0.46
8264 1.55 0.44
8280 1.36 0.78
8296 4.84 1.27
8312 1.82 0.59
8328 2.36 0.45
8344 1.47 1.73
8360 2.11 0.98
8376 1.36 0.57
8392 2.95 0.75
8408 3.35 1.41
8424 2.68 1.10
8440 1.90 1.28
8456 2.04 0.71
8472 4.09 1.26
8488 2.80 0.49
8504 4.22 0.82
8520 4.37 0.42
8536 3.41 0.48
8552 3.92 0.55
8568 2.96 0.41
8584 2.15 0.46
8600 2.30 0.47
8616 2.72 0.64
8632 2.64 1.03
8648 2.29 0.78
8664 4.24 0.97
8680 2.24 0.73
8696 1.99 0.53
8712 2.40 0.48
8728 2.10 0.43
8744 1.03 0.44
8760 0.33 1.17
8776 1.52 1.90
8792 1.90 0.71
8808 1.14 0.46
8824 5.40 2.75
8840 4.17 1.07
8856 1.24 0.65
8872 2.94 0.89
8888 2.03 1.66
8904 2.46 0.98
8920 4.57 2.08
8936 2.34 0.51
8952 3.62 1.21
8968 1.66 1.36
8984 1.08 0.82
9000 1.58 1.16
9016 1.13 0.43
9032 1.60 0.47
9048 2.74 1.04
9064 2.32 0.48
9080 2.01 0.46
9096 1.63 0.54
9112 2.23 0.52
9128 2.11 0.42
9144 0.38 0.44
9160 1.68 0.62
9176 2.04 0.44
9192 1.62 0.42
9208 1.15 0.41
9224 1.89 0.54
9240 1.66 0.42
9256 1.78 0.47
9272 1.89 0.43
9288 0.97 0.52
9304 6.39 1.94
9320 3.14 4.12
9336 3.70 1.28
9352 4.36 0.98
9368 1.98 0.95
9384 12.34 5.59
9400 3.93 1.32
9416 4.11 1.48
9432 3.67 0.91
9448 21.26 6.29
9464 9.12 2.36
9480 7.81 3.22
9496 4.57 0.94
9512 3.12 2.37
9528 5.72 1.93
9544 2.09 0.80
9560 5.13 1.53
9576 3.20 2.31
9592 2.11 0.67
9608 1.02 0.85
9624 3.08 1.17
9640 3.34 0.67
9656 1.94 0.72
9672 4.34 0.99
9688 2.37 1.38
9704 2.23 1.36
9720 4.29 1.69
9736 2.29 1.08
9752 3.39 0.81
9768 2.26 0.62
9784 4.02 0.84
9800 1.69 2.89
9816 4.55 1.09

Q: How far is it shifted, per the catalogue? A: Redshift 2.048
